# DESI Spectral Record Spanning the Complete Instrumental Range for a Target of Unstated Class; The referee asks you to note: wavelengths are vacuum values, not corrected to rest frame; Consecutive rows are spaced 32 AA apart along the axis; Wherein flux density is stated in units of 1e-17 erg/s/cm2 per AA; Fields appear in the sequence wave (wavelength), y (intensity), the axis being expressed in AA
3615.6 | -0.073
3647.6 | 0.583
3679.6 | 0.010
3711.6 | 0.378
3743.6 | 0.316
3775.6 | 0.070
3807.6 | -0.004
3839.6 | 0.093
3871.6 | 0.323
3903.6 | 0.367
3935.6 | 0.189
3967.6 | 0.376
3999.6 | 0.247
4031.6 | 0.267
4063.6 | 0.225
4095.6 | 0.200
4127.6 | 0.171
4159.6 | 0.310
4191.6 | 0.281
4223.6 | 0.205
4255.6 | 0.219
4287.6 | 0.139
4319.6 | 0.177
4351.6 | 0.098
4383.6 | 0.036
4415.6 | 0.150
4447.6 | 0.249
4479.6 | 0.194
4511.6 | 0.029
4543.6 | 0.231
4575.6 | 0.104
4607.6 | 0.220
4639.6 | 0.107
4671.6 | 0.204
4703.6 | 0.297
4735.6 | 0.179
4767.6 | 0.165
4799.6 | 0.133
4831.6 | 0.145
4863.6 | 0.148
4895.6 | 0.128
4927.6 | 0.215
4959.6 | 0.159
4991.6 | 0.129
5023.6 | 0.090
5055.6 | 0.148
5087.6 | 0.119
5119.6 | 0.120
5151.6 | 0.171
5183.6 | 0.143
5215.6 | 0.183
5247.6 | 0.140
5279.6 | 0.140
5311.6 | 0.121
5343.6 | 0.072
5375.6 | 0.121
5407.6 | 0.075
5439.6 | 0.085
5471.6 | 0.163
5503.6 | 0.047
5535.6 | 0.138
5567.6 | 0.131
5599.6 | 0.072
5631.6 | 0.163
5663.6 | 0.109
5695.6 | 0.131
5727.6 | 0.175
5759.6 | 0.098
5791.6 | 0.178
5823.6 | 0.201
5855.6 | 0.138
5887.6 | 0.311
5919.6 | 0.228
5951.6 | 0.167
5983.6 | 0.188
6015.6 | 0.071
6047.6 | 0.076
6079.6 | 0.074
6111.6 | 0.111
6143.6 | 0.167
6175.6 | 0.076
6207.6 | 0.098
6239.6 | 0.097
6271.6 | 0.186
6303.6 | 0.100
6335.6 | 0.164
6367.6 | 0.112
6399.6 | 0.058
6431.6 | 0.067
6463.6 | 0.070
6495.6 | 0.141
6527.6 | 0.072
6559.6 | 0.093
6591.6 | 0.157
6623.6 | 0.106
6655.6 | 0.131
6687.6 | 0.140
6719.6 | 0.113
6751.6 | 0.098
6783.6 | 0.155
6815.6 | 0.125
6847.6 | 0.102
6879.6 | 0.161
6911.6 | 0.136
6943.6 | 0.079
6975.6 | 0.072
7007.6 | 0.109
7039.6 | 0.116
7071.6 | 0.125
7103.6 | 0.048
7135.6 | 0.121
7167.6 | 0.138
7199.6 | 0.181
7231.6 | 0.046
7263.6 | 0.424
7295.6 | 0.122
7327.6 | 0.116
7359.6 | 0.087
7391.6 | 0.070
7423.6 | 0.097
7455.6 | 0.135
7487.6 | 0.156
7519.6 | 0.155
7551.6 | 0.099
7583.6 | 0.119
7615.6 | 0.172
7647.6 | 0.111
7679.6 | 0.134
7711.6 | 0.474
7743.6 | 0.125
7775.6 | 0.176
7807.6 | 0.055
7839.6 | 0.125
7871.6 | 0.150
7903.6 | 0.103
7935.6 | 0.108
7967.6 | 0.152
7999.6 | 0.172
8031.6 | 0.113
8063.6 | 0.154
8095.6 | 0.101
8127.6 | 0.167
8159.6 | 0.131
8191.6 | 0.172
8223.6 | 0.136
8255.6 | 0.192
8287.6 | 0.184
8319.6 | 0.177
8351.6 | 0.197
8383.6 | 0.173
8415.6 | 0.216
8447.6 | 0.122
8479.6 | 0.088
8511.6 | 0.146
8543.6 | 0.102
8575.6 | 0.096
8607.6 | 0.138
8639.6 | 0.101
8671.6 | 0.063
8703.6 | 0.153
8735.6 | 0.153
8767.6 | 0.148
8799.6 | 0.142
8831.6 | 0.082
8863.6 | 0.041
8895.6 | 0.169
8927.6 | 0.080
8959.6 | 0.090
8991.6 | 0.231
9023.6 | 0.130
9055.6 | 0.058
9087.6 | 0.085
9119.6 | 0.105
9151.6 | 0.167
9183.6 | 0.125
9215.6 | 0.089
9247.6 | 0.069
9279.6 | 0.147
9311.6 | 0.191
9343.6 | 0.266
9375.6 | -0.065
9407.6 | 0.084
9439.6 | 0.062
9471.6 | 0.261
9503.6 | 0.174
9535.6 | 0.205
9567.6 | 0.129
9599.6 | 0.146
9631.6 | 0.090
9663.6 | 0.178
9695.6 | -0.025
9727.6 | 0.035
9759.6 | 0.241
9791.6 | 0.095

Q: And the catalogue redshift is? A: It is 0.947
